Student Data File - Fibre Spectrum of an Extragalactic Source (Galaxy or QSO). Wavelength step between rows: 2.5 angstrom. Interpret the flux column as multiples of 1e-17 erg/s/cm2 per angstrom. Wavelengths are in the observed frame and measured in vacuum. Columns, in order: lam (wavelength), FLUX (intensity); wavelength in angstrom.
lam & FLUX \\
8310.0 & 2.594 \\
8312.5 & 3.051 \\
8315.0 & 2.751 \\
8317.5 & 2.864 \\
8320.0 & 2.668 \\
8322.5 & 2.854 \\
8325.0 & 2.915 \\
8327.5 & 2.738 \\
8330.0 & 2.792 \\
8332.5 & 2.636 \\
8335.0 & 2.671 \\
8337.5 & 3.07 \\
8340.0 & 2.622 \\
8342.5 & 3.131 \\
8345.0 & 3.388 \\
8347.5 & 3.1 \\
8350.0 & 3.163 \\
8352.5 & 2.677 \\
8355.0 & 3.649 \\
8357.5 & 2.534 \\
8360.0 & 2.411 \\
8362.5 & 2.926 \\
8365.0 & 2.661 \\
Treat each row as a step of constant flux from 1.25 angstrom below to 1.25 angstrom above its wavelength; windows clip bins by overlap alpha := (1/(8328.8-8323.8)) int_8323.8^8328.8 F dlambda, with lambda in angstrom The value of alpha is 2.83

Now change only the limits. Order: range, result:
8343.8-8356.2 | 3.19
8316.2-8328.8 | 2.81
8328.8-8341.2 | 2.76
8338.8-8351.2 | 3.08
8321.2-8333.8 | 2.79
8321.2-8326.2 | 2.88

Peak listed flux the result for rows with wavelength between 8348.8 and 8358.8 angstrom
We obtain 3.649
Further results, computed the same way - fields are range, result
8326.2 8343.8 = 3.131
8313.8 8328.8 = 2.915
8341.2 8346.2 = 3.388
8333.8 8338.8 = 3.07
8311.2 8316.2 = 3.051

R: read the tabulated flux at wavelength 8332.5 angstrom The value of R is 2.636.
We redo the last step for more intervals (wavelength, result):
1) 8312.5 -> 3.051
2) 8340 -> 2.622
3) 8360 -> 2.411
